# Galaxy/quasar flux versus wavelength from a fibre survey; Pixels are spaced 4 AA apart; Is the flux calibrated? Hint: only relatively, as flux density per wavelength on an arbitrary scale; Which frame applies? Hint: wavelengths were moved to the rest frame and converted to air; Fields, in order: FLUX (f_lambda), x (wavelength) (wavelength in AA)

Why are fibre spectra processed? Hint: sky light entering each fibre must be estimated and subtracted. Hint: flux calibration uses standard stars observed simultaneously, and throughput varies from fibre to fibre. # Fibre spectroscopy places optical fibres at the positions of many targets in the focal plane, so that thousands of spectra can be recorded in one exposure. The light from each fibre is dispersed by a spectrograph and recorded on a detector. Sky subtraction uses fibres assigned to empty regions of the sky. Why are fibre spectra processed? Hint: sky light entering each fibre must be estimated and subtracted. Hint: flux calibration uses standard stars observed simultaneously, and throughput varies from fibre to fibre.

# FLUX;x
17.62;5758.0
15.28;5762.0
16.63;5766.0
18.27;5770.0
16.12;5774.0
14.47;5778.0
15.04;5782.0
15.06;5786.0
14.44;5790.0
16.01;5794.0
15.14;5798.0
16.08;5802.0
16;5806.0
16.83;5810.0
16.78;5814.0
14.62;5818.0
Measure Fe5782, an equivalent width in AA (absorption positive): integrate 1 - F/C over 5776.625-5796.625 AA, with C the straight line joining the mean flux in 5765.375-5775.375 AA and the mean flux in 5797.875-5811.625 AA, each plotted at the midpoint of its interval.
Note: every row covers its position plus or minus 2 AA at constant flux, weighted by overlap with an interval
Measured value 1.9 AA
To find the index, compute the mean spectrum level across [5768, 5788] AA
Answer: 15.8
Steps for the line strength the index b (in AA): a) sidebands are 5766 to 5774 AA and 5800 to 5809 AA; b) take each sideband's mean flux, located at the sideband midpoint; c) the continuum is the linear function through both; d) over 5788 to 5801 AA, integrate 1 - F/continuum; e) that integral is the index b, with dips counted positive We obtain 0.95 AA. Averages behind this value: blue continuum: 17.3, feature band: 15.3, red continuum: 16.1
